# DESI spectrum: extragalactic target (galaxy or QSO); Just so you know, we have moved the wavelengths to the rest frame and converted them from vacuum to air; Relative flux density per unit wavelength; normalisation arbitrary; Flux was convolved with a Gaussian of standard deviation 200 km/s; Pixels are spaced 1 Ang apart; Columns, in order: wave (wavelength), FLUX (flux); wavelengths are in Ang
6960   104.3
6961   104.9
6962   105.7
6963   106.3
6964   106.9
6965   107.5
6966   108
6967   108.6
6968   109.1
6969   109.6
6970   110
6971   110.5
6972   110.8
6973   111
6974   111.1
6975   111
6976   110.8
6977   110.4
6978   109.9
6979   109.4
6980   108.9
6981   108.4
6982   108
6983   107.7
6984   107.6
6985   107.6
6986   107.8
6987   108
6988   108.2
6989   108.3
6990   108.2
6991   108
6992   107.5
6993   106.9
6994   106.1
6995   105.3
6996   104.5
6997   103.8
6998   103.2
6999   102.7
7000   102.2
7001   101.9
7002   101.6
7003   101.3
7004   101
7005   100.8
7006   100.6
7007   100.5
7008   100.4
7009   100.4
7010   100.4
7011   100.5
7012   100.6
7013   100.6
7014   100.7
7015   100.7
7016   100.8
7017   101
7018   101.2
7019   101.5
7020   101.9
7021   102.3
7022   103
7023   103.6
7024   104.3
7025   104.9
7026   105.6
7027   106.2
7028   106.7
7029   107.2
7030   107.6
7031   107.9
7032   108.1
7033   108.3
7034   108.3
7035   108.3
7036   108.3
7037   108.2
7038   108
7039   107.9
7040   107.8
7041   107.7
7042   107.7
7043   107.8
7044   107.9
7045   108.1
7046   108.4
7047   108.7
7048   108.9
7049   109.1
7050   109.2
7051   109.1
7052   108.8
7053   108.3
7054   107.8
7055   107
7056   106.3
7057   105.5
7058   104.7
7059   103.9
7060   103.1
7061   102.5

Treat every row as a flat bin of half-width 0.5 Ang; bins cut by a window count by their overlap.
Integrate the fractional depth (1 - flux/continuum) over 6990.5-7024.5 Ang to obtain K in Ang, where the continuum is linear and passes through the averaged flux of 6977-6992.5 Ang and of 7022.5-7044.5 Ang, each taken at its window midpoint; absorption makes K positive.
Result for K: 1.7 Ang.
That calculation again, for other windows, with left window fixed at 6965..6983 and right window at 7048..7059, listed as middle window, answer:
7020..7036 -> 0.31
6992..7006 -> 0.73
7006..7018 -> 0.88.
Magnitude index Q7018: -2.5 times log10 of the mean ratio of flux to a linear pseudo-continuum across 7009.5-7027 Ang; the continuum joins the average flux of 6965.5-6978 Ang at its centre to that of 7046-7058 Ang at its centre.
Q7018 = 0.07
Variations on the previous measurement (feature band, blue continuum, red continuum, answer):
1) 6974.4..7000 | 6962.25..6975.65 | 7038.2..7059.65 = 0.01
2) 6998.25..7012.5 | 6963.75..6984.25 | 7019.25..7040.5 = 0.07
